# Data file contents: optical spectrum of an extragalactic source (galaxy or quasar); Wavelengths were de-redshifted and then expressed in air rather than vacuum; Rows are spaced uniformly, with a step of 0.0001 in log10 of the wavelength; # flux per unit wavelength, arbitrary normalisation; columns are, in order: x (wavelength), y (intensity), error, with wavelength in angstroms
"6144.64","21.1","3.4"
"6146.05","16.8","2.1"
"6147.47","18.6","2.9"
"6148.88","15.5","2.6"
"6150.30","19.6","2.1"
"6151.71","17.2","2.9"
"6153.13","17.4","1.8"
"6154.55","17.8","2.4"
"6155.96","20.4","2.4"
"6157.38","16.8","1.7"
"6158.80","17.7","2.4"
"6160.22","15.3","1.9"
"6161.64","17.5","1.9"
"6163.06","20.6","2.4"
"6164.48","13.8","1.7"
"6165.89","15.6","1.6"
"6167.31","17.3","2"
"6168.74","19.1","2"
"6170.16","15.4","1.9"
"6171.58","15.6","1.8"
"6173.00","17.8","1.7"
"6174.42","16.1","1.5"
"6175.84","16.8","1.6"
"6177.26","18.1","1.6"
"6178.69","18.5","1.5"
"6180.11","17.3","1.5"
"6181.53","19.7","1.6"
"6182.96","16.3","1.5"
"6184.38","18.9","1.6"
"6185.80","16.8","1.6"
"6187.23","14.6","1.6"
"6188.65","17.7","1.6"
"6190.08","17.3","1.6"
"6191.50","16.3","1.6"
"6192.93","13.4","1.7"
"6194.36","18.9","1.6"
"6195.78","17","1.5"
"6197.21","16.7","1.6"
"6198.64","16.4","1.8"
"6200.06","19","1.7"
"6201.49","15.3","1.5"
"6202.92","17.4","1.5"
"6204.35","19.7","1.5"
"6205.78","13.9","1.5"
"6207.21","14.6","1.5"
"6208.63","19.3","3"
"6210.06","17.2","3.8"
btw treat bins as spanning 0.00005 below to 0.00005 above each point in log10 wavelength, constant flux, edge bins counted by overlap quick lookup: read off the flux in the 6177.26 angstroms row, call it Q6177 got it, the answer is 18.1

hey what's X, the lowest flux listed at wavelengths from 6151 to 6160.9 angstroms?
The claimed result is 15.3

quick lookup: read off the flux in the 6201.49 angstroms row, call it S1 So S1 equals 15.3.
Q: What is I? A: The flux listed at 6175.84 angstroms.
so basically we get 16.8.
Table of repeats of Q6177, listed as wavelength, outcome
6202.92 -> 17.4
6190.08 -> 17.3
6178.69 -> 18.5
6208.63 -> 19.3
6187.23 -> 14.6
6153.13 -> 17.4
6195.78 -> 17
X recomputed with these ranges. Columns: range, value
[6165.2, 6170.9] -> 15.4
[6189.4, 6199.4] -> 13.4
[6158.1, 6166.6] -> 13.8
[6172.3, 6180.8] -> 16.1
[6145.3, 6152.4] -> 15.5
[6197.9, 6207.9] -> 13.9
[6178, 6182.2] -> 17.3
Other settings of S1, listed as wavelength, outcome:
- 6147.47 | 18.6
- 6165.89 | 15.6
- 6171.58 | 15.6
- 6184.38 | 18.9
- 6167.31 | 17.3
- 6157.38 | 16.8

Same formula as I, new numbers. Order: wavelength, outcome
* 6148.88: 15.5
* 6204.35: 19.7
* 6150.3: 19.6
